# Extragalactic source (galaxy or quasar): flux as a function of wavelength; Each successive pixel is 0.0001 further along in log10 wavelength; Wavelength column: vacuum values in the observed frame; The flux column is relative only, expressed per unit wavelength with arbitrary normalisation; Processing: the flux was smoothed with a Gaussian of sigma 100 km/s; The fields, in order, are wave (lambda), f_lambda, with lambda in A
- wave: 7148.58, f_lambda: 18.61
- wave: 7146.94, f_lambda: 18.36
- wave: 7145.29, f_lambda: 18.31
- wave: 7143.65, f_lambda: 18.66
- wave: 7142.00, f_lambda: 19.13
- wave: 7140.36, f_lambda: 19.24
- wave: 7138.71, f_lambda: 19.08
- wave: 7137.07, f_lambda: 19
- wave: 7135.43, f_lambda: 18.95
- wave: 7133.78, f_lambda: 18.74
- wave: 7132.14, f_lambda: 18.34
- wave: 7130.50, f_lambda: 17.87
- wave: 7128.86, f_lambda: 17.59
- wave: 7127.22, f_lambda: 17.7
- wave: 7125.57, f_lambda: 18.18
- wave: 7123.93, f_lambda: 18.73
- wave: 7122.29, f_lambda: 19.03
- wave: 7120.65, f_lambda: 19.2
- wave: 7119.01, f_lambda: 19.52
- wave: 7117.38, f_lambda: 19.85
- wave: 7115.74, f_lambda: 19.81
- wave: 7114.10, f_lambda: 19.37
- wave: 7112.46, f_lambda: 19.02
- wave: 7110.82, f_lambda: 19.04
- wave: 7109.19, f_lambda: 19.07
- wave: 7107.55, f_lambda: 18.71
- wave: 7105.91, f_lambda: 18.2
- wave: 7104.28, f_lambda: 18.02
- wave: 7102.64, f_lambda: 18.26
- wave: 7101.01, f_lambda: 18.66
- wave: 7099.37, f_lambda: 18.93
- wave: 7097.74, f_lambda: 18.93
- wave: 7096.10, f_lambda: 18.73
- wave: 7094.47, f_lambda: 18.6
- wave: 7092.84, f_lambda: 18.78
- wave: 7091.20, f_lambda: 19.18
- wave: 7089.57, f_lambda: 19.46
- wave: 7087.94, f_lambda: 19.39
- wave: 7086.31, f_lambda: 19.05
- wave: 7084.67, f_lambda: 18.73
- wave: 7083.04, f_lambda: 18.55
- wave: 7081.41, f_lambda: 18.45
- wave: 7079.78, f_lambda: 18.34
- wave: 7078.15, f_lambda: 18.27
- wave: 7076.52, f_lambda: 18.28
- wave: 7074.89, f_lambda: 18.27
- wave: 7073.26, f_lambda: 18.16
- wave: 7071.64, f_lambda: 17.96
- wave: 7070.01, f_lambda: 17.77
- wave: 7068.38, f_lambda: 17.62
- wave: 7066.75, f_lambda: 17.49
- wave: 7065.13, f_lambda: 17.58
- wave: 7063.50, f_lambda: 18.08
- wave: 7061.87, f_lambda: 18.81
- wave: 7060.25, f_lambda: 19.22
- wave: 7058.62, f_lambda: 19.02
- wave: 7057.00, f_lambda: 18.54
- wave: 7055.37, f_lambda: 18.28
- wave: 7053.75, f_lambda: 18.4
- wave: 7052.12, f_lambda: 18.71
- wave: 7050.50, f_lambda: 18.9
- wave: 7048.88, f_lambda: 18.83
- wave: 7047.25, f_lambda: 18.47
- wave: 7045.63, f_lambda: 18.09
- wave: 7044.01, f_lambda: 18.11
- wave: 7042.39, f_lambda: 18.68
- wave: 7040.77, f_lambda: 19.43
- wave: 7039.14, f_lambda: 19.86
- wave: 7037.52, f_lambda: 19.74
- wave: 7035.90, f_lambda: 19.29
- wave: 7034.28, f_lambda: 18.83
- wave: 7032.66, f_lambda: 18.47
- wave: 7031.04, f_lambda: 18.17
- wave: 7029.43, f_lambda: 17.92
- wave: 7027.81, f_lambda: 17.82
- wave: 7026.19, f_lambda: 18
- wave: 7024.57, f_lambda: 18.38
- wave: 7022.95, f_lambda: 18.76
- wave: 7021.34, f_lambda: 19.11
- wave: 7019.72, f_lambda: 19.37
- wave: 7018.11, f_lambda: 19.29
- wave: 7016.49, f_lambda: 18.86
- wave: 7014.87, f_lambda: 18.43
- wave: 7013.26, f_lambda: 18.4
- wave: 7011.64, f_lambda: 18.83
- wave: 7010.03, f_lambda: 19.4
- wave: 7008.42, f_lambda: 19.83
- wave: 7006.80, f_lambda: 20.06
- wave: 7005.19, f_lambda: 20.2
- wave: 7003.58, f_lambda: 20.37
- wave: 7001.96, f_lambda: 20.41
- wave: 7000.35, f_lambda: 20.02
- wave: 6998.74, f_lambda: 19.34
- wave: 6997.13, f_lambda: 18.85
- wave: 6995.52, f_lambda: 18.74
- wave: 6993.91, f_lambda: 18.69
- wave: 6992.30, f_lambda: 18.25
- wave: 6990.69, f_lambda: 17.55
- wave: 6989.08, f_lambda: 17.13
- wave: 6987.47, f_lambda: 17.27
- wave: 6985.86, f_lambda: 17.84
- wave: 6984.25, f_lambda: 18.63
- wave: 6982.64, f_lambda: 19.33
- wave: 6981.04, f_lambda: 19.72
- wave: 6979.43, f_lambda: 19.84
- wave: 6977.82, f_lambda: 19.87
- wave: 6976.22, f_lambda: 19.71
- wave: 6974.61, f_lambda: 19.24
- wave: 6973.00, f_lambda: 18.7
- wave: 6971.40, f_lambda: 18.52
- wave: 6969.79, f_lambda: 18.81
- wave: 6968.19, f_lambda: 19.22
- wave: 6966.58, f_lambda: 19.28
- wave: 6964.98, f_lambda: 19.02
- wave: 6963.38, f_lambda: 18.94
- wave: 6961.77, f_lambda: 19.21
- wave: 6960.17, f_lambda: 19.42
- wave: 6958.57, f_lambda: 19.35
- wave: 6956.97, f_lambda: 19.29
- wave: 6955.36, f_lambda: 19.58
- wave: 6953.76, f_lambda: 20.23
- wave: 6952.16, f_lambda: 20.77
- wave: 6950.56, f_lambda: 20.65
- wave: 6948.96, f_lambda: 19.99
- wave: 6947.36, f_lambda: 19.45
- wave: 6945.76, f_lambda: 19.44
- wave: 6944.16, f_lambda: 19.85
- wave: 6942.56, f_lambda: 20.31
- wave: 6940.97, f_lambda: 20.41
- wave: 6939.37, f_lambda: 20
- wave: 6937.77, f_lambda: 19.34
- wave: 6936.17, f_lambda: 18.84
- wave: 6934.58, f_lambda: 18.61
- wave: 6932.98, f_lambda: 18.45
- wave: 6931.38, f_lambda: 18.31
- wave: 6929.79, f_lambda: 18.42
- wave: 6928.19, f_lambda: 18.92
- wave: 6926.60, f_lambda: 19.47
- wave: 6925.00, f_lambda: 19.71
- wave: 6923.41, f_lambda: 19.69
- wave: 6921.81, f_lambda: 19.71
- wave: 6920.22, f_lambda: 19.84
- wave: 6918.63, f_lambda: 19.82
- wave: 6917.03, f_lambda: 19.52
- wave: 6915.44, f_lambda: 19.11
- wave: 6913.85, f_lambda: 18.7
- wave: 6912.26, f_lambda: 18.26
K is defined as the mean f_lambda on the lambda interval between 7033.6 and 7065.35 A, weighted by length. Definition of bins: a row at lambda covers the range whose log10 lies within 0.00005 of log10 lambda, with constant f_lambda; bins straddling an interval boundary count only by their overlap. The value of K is 18.8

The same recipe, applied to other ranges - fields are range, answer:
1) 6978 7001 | 18.7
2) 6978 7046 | 18.9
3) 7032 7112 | 18.6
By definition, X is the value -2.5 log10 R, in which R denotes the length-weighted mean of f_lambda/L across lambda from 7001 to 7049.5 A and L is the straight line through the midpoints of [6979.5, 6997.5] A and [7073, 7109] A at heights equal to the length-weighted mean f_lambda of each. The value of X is -0.03 mag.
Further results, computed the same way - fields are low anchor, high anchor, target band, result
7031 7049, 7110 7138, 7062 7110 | 0.02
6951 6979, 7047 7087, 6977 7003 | 0.02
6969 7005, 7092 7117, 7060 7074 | 0.05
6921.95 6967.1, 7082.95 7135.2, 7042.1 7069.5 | 0.04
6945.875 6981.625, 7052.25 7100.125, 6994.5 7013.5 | -0.02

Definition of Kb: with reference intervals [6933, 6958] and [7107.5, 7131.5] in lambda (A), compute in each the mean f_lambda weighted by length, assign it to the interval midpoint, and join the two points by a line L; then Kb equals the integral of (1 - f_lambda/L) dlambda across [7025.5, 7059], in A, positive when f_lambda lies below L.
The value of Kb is 1.04 A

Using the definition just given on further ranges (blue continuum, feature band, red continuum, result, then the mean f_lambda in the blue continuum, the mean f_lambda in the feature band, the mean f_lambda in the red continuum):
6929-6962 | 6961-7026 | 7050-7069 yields 0.1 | 19.5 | 19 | 18.4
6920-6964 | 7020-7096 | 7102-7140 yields 1.8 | 19.5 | 18.6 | 18.8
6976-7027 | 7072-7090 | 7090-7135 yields 0.2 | 19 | 18.6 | 18.7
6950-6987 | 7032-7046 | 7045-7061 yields -0.2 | 19.3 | 19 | 18.6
